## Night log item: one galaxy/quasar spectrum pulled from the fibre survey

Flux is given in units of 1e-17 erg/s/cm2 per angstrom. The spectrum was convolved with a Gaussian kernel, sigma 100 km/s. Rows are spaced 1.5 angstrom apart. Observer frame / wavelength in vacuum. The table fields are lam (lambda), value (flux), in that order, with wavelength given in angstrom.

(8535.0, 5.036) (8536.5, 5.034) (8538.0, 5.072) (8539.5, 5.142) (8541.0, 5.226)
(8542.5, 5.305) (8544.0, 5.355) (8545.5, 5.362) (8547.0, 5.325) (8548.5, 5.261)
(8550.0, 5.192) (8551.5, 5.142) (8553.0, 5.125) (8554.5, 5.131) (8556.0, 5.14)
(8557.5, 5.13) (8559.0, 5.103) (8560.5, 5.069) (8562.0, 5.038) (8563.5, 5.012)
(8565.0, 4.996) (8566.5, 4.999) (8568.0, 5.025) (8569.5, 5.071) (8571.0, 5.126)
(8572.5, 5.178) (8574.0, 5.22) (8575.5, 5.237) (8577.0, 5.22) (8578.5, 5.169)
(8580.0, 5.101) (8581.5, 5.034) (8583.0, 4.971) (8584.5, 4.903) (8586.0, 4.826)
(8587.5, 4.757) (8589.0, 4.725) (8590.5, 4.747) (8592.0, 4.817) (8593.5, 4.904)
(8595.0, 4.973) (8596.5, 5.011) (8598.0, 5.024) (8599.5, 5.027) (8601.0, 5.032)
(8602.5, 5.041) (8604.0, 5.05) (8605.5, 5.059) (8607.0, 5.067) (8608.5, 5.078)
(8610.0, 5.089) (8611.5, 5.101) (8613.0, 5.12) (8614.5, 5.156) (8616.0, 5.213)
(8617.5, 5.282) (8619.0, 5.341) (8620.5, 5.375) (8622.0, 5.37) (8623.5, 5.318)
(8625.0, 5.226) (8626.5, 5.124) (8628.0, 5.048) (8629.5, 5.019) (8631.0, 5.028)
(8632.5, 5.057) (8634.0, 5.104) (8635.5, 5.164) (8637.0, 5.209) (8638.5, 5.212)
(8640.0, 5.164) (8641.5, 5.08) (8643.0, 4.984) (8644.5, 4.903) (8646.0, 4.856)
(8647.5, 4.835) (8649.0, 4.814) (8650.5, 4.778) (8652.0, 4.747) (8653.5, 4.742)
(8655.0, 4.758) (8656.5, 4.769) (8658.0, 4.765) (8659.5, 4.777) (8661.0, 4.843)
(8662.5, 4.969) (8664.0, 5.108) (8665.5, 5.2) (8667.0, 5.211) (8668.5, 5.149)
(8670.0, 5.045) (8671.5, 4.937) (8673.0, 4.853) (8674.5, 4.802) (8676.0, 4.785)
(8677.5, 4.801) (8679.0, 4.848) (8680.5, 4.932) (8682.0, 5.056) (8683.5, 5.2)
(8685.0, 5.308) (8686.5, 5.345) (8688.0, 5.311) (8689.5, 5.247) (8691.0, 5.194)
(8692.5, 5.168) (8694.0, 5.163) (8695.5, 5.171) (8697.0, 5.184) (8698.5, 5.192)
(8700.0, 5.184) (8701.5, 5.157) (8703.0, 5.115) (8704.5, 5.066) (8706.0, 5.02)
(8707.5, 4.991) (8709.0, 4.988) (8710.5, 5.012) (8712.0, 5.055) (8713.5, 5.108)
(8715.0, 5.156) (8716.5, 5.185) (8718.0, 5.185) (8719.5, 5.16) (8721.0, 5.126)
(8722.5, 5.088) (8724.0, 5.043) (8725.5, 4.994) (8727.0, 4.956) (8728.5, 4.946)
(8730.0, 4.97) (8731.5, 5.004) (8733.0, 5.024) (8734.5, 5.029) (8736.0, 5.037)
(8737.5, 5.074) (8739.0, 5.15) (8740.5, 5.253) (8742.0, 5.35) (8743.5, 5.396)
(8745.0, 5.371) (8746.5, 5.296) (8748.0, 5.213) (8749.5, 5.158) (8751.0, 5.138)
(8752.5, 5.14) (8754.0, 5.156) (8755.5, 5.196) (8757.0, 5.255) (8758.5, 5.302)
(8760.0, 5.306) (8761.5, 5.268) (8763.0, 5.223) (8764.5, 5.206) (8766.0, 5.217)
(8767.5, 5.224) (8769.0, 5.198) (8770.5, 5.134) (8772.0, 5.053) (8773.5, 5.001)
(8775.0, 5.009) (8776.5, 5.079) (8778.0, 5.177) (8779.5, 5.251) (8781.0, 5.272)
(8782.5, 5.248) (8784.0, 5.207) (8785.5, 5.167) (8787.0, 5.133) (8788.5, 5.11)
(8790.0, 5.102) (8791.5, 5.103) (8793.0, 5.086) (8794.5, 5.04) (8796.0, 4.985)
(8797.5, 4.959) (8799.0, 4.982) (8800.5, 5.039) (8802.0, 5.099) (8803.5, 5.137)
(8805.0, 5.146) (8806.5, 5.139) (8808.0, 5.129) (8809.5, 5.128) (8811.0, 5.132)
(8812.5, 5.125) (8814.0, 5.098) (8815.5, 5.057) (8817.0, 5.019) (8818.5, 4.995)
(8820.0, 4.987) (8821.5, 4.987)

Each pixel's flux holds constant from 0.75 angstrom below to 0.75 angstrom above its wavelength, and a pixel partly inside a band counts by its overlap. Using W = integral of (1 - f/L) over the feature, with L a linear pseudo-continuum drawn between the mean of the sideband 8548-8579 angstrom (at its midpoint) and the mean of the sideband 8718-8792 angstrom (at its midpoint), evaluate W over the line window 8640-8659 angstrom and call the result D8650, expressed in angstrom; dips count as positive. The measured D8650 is 1.07 angstrom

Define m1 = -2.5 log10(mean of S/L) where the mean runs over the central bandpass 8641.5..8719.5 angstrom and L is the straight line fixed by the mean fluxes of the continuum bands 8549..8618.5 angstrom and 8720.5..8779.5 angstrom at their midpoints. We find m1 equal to 0.02 mag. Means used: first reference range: 5.05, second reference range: 5.15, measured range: 5.02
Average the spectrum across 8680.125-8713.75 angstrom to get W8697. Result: 5.14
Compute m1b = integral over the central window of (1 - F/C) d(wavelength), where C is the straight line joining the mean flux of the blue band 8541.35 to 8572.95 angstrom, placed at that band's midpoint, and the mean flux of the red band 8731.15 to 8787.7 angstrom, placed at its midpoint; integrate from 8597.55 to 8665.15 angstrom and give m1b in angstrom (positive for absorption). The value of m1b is 1.6 angstrom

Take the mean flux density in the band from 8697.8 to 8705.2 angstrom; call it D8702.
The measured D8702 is 5.14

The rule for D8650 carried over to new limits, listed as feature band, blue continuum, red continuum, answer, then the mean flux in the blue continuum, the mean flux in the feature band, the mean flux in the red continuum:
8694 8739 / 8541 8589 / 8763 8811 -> 0.3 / 5.11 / 5.08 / 5.12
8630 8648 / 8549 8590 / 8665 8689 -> 0.0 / 5.06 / 5.05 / 5.05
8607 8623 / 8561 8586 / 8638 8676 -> -0.7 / 5.07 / 5.21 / 4.93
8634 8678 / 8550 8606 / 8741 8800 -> 1.3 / 5.03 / 4.94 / 5.17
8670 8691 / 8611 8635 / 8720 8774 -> 0.5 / 5.18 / 5.04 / 5.15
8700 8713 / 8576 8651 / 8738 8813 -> 0.1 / 5.05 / 5.06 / 5.16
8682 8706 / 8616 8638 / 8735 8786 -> 0.0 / 5.19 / 5.19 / 5.2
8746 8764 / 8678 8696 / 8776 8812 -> -0.3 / 5.16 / 5.22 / 5.12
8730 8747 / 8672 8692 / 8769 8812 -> -0.3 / 5.05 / 5.17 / 5.11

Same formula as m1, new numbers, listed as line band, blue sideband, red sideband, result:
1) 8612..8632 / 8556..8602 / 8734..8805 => -0.03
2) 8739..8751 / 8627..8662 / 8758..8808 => -0.04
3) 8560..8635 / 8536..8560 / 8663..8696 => 0.02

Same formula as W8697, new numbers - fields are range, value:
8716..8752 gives 5.13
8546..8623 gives 5.08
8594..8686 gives 5.03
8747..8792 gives 5.18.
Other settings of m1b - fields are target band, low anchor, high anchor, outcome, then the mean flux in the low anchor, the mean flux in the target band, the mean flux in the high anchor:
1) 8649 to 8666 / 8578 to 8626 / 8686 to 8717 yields 0.84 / 5.06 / 4.85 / 5.14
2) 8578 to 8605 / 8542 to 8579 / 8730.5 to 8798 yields 1.09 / 5.16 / 4.95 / 5.16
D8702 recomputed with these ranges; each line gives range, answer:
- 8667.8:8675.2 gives 4.96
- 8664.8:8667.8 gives 5.2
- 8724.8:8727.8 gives 4.97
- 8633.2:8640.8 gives 5.17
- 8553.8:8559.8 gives 5.13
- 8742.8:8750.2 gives 5.29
